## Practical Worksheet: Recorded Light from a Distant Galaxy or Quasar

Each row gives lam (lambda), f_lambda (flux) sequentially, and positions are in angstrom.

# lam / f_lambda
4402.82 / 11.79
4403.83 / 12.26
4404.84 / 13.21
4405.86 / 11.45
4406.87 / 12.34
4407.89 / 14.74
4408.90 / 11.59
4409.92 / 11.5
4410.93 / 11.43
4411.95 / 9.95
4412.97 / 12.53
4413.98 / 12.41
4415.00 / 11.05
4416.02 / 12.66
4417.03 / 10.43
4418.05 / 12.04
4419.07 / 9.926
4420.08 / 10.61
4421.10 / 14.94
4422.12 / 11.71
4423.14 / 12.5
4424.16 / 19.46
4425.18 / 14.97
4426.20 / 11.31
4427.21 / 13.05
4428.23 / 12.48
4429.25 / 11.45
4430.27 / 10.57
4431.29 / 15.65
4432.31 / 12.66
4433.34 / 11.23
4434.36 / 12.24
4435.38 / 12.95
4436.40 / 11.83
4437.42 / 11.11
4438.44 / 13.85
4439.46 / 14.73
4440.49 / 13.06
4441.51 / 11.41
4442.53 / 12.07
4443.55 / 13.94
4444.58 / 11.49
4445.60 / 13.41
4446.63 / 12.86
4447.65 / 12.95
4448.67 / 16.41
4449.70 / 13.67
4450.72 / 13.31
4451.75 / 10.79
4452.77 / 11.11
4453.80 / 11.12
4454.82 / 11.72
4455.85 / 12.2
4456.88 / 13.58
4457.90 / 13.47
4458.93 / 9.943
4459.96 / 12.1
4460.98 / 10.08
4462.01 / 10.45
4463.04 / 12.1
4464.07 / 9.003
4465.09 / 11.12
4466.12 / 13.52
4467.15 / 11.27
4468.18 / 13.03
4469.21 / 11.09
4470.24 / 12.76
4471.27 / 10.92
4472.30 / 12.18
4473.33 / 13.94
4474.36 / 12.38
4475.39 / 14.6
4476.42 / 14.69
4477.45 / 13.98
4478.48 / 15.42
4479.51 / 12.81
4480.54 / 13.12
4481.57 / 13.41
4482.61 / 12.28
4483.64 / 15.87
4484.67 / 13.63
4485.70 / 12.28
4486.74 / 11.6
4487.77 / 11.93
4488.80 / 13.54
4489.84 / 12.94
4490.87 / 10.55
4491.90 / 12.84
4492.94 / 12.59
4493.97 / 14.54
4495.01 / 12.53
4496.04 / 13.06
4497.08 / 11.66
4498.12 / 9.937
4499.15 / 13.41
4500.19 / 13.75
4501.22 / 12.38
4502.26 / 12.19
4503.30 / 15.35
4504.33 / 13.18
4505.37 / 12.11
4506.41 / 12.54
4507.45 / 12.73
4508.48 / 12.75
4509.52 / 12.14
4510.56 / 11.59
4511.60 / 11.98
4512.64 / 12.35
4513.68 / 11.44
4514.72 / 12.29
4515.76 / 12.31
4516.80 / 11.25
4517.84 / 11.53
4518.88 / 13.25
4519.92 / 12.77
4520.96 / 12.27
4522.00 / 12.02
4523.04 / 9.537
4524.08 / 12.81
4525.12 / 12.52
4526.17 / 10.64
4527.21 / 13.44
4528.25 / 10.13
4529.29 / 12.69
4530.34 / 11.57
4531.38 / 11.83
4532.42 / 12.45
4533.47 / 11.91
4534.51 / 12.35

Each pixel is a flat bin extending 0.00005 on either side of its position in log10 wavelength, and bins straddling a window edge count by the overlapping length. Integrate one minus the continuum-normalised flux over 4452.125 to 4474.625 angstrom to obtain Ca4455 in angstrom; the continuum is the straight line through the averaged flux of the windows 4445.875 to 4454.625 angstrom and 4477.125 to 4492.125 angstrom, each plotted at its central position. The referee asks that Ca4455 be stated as 2.0 angstrom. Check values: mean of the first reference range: 12.8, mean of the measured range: 11.8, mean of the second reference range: 13.1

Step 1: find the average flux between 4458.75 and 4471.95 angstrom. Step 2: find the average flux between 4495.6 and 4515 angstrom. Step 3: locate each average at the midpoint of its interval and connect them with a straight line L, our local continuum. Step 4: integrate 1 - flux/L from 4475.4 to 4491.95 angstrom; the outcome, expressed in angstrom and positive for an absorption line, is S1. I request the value -1.9 angstrom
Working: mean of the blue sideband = 11.4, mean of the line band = 13.2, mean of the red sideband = 12.5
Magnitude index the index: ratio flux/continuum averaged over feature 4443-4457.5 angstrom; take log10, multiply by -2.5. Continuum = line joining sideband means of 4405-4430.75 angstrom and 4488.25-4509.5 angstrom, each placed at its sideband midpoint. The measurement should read -0.03 mag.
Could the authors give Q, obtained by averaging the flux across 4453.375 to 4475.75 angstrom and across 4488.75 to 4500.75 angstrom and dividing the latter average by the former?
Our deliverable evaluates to 1.1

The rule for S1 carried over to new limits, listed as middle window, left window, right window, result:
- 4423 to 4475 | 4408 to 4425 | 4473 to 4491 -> 1.24 angstrom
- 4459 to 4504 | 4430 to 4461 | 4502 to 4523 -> -0.60 angstrom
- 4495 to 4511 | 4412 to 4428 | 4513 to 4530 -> -0.72 angstrom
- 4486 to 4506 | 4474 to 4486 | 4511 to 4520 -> 0.56 angstrom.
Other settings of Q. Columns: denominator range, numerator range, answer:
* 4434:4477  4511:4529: 0.96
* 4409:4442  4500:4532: 0.98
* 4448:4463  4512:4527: 0.98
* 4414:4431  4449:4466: 0.94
